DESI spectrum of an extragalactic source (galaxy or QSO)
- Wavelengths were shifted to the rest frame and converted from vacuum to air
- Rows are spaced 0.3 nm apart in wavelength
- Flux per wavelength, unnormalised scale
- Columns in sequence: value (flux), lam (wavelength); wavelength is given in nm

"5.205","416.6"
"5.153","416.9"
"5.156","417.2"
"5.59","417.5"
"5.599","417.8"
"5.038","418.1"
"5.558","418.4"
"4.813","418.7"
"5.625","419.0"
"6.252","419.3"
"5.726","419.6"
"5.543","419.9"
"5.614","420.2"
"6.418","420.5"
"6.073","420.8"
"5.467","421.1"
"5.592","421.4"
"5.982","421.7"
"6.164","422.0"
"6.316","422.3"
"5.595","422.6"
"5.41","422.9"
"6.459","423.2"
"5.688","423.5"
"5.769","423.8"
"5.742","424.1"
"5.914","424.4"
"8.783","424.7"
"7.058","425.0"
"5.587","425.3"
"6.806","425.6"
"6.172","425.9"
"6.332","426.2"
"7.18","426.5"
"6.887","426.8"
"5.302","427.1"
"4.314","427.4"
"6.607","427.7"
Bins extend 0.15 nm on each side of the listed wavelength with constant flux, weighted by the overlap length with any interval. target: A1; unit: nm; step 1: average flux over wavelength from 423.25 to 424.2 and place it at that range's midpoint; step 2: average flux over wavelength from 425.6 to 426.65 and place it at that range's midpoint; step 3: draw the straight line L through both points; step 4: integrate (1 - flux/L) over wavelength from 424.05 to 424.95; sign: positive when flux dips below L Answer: -0.13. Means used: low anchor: 5.81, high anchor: 6.6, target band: 6.96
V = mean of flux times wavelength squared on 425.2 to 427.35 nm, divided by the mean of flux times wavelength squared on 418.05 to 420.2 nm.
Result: 1.17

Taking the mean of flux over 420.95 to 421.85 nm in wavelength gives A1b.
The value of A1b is 5.68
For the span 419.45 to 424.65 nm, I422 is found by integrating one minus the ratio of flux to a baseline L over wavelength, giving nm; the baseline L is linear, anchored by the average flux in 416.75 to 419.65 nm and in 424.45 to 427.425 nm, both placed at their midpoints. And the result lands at 0.056 nm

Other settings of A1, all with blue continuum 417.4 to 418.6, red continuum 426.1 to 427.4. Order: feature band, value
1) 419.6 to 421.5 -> -0.05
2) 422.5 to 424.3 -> 0.03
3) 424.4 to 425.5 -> -0.17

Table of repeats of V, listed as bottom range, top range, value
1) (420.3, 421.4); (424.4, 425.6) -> 1.20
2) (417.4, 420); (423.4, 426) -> 1.19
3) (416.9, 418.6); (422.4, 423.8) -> 1.11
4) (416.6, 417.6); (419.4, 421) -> 1.13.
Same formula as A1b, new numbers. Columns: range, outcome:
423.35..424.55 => 5.78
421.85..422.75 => 6.03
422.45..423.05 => 5.5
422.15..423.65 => 5.89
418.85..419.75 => 5.87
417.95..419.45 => 5.46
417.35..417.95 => 5.59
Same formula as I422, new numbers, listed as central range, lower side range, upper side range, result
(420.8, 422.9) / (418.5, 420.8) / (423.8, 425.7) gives 0.09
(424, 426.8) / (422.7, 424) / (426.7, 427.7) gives -0.47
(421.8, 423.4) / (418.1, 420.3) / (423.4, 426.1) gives 0.02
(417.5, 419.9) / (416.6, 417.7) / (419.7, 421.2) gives 0.01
